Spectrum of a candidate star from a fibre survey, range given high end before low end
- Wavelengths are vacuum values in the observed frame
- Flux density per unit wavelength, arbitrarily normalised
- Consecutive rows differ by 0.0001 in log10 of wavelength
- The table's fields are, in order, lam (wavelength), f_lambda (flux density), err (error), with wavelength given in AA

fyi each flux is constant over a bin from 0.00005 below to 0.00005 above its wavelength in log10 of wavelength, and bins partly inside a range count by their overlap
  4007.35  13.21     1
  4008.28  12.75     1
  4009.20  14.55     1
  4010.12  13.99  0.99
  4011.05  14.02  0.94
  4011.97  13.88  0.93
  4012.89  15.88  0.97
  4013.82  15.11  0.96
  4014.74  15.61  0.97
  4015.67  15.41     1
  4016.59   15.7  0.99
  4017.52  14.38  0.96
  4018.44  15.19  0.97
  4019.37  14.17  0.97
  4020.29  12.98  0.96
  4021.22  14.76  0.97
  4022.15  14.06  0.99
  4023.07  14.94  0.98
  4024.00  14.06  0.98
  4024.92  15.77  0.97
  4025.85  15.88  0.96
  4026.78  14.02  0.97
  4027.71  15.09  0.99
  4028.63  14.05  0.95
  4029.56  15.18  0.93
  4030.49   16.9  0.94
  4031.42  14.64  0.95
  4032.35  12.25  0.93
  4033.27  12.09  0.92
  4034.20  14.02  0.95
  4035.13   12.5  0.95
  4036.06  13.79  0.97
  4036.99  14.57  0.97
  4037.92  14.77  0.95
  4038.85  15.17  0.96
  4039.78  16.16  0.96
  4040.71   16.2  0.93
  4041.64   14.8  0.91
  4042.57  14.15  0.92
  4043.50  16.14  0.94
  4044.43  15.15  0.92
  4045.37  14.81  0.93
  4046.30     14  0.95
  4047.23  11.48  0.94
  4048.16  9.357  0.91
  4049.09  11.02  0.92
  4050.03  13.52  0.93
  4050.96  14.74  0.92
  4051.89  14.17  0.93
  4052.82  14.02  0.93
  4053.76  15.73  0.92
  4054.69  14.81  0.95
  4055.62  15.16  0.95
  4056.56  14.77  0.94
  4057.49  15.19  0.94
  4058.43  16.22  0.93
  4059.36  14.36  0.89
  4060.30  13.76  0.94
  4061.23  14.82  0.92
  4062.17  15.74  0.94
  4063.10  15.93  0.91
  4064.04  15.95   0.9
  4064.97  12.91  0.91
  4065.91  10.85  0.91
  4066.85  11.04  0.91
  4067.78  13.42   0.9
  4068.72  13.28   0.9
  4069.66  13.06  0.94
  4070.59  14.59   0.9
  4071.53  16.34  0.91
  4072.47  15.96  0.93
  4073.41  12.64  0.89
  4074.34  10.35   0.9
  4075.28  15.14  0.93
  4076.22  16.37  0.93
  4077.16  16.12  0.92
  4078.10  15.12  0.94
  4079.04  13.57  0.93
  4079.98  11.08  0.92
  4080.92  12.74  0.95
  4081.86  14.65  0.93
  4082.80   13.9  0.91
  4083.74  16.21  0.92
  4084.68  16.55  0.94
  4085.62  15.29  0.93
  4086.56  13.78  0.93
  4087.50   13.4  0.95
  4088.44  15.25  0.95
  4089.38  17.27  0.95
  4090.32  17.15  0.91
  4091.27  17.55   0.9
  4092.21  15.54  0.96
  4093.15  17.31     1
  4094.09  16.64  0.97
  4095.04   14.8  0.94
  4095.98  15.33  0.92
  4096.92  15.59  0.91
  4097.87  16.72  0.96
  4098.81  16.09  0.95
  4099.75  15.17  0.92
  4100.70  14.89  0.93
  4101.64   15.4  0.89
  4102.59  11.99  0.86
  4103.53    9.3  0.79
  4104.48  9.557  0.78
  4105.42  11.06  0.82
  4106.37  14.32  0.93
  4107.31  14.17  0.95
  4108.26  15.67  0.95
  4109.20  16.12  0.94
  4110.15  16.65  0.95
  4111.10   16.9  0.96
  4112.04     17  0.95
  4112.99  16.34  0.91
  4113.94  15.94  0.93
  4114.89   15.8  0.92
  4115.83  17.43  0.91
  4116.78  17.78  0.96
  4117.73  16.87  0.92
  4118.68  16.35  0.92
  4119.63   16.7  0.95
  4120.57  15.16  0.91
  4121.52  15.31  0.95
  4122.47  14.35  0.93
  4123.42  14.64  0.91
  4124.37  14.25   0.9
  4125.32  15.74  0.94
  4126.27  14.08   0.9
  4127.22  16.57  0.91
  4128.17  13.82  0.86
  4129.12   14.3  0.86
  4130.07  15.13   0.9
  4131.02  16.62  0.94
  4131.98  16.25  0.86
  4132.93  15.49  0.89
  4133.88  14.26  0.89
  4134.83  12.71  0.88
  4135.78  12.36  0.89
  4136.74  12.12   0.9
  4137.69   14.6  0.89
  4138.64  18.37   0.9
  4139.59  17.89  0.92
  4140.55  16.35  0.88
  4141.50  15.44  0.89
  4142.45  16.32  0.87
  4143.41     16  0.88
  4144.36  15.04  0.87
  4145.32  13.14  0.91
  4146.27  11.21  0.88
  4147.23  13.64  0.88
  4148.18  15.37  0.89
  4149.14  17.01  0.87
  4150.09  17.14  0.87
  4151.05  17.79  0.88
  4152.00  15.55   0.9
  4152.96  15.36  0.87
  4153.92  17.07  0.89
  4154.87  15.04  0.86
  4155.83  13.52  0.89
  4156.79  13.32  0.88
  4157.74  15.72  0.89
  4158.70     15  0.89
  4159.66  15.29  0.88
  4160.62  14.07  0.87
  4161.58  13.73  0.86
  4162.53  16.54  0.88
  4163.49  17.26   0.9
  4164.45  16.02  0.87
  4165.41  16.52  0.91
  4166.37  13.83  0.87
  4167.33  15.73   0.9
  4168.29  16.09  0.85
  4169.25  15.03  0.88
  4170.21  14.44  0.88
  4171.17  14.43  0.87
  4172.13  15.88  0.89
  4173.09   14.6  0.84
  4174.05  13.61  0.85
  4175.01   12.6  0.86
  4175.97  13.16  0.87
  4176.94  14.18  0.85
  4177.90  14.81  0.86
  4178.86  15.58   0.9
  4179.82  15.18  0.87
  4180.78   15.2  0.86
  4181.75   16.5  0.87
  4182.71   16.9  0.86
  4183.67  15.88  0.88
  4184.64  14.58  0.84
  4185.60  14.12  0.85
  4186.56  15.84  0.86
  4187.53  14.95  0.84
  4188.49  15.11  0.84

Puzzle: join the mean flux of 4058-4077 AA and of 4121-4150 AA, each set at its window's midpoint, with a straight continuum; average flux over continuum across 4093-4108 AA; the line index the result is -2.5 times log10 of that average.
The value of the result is 0.03 mag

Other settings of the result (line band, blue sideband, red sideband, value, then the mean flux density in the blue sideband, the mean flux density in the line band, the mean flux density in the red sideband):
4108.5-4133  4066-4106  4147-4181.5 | -0.08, 14.4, 15.8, 15.2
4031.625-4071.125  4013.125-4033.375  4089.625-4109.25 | 0.05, 14.7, 14.1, 14.8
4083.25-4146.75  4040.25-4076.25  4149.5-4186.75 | -0.04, 14.1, 15.2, 15.2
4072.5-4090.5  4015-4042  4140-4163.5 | 0.02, 14.6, 14.6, 15.2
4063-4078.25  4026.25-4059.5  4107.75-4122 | 0.08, 14.3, 14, 16.4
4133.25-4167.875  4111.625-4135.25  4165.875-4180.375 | -0.01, 15.6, 15.2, 14.6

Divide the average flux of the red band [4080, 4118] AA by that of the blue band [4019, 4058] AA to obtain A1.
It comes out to 1.1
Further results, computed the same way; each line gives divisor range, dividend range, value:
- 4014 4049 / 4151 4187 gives 1.05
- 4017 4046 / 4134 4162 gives 1.03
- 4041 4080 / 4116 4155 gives 1.09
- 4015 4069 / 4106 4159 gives 1.08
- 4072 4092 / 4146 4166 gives 1.04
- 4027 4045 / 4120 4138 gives 1.00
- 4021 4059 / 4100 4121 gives 1.05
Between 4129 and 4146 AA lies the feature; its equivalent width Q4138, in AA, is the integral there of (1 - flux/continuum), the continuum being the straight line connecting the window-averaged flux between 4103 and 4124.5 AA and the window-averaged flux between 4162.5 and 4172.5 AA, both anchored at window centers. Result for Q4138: 0.2 AA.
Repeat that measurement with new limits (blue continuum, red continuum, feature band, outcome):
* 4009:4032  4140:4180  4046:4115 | 1.9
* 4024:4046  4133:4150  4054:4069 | 0.4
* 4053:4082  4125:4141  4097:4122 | -0.7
